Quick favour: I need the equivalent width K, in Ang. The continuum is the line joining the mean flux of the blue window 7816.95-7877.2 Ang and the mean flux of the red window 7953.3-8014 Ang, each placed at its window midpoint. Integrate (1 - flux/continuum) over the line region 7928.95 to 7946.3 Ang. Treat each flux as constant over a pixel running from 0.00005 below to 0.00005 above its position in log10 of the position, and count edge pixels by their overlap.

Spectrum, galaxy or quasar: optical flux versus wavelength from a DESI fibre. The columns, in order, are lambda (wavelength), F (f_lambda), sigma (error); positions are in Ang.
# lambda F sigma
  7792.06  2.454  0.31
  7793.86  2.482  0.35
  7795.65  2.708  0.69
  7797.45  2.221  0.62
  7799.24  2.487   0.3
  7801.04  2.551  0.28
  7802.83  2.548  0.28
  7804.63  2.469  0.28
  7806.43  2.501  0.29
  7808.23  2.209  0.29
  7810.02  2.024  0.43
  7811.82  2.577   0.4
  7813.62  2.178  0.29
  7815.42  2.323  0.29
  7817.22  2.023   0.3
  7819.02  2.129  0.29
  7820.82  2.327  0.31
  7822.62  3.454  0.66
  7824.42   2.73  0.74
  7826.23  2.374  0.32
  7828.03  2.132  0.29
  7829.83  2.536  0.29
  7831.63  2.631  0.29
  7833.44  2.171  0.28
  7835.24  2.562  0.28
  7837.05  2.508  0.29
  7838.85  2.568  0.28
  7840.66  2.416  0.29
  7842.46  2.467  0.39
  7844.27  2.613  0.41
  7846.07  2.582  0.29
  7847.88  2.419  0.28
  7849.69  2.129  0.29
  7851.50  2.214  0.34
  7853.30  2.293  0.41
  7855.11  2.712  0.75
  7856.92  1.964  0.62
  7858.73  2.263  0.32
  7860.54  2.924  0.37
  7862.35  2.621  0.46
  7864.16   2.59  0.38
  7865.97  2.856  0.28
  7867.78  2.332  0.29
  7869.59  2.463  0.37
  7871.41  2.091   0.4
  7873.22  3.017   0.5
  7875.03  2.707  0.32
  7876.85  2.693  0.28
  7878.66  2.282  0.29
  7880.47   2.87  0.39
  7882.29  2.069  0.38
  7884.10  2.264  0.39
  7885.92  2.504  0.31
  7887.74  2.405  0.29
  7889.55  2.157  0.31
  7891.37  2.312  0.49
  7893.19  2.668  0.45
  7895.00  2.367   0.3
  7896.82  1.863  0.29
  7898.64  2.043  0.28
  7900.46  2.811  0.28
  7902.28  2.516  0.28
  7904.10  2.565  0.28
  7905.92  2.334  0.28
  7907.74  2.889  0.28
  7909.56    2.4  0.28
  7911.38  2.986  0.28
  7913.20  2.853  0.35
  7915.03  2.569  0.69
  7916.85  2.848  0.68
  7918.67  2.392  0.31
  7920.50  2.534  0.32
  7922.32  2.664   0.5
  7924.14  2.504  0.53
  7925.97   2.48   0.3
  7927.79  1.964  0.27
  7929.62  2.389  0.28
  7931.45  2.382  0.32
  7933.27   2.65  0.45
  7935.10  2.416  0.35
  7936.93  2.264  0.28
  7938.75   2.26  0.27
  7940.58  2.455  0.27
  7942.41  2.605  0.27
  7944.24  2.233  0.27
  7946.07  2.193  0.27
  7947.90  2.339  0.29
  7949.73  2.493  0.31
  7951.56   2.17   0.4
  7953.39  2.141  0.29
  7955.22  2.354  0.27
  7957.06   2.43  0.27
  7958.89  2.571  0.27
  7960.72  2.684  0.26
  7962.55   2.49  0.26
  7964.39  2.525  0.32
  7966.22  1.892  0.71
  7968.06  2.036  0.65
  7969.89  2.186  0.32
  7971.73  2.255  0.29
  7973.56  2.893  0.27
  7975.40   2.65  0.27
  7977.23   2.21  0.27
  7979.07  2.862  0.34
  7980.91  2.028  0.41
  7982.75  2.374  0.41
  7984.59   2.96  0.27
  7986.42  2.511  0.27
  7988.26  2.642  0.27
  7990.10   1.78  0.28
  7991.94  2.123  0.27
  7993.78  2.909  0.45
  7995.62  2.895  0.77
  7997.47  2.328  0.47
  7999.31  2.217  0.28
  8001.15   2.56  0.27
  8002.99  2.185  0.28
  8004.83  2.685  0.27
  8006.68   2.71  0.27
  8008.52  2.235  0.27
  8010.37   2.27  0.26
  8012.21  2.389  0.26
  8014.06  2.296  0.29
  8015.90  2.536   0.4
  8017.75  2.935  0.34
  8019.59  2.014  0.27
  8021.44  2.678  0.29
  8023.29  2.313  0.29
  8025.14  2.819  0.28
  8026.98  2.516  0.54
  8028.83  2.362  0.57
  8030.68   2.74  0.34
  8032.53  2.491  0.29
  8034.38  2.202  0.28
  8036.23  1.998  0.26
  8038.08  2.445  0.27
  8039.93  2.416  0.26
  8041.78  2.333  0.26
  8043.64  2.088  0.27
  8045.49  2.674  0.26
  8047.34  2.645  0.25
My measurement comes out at 0.4 Ang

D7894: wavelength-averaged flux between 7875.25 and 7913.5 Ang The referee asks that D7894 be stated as 2.47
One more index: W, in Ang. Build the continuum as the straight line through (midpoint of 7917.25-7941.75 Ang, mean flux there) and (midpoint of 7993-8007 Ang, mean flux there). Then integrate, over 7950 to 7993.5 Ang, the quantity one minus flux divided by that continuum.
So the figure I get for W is 1.9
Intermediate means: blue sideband 2.42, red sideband 2.55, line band 2.39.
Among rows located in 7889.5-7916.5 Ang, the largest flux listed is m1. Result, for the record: 2.986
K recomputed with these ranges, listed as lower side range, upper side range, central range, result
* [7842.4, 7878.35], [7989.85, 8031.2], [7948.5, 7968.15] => 0.9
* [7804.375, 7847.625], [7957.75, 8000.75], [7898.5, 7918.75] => -1.6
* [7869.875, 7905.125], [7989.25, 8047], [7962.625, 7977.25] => 0.5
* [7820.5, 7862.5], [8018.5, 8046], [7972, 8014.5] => -0.8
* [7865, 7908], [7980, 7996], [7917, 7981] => 1.5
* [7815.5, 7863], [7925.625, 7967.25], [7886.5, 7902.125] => 0.4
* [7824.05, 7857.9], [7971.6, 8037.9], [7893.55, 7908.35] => 0.1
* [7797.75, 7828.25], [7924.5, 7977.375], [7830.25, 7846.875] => -0.7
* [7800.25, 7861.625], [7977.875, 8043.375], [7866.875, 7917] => -1.2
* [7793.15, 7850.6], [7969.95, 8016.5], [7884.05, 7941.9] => -0.4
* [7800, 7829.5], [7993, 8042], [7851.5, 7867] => -0.5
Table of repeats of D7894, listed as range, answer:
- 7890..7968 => 2.43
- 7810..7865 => 2.44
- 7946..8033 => 2.44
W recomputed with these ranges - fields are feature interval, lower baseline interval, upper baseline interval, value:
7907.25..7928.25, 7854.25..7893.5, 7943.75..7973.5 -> -1.67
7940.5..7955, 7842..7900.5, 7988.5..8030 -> 0.71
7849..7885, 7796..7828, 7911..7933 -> 0.12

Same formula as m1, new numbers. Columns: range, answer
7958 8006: 2.96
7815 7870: 3.454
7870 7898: 3.017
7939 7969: 2.684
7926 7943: 2.65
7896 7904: 2.811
